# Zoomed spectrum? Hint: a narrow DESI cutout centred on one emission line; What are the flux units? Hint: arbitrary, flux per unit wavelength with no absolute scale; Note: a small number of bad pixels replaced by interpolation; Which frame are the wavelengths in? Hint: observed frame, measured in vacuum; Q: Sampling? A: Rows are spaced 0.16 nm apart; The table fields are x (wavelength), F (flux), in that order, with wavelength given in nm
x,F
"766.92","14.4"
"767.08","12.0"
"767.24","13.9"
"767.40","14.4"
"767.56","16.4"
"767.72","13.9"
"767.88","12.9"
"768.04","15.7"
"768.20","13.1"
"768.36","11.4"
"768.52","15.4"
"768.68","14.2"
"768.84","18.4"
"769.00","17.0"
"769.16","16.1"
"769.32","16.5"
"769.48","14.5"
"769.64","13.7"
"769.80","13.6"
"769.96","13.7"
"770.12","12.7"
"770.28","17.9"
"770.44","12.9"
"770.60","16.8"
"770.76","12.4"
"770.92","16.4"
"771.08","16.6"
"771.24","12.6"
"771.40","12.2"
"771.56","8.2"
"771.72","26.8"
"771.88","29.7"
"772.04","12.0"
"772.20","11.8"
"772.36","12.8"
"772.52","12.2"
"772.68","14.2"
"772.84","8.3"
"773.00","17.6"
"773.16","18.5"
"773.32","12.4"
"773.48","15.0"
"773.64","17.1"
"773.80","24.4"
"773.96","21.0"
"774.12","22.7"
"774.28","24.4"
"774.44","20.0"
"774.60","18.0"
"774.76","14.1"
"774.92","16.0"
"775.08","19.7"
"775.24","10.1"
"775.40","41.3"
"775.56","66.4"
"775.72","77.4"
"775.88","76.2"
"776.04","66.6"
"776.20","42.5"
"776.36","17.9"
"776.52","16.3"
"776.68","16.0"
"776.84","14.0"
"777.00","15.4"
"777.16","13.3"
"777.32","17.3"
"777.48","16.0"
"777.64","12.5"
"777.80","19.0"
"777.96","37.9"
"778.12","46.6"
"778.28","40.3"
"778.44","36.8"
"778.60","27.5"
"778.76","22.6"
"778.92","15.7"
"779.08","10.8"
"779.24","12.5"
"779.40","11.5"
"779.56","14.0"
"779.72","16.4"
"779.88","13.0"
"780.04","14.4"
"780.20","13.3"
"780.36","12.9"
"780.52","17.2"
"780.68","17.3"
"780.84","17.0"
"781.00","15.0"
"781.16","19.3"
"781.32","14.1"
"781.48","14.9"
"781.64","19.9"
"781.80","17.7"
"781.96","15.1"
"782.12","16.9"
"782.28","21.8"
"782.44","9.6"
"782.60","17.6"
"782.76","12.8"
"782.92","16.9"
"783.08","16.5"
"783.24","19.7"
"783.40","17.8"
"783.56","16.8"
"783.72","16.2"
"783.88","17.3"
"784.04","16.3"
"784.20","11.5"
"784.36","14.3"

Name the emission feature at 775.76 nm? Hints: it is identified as H-alpha 6563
